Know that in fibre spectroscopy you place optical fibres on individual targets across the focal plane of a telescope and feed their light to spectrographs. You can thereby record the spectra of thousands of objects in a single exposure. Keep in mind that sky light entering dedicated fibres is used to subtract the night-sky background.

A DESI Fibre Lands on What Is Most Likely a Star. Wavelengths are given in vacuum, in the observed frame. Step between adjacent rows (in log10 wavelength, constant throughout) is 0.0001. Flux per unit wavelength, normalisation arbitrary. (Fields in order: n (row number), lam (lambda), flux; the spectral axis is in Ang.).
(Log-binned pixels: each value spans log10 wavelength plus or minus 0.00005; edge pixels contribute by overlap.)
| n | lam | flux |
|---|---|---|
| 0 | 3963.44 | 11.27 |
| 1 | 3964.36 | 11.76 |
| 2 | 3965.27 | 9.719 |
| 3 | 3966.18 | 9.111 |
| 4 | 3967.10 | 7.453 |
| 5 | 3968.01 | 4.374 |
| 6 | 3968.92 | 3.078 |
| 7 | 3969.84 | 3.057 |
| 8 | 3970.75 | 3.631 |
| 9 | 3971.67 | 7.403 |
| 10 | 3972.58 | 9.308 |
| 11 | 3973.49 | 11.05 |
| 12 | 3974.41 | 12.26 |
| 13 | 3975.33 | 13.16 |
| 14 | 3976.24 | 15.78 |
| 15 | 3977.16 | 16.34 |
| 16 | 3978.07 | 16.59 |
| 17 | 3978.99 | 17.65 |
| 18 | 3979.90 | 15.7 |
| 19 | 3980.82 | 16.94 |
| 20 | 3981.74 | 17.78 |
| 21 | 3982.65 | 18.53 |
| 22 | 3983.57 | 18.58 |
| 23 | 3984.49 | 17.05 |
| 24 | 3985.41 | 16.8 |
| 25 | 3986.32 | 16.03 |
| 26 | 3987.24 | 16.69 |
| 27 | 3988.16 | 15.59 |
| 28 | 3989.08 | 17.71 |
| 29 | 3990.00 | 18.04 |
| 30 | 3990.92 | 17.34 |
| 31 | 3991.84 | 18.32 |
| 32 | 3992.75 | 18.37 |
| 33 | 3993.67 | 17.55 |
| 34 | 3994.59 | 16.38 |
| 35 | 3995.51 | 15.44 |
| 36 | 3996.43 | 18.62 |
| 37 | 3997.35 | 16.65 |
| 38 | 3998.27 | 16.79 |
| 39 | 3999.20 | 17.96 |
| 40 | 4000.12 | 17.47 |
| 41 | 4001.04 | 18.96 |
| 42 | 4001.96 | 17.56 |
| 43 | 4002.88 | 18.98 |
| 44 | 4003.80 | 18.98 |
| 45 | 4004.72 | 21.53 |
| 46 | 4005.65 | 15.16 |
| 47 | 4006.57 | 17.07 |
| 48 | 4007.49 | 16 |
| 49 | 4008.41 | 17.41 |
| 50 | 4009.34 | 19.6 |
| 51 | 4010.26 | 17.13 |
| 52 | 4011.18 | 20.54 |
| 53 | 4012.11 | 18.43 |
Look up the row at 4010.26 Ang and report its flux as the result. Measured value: 17.13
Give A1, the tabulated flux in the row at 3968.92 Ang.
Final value 3.078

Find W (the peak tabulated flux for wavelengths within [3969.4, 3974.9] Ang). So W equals 12.26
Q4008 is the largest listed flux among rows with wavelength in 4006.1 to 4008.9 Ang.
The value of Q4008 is 17.41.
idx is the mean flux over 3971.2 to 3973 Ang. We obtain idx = 8.31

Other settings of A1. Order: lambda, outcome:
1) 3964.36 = 11.76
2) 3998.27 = 16.79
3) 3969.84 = 3.057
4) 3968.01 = 4.374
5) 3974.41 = 12.26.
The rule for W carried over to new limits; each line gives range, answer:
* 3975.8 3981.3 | 17.65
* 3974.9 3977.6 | 16.34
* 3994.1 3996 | 16.38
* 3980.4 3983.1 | 18.53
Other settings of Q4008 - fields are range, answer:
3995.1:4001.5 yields 18.96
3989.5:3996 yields 18.37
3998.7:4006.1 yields 21.53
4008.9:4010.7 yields 19.6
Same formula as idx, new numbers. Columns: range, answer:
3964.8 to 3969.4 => 6.75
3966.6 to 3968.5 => 5.92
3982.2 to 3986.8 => 17.4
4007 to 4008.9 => 16.7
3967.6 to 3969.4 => 3.7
